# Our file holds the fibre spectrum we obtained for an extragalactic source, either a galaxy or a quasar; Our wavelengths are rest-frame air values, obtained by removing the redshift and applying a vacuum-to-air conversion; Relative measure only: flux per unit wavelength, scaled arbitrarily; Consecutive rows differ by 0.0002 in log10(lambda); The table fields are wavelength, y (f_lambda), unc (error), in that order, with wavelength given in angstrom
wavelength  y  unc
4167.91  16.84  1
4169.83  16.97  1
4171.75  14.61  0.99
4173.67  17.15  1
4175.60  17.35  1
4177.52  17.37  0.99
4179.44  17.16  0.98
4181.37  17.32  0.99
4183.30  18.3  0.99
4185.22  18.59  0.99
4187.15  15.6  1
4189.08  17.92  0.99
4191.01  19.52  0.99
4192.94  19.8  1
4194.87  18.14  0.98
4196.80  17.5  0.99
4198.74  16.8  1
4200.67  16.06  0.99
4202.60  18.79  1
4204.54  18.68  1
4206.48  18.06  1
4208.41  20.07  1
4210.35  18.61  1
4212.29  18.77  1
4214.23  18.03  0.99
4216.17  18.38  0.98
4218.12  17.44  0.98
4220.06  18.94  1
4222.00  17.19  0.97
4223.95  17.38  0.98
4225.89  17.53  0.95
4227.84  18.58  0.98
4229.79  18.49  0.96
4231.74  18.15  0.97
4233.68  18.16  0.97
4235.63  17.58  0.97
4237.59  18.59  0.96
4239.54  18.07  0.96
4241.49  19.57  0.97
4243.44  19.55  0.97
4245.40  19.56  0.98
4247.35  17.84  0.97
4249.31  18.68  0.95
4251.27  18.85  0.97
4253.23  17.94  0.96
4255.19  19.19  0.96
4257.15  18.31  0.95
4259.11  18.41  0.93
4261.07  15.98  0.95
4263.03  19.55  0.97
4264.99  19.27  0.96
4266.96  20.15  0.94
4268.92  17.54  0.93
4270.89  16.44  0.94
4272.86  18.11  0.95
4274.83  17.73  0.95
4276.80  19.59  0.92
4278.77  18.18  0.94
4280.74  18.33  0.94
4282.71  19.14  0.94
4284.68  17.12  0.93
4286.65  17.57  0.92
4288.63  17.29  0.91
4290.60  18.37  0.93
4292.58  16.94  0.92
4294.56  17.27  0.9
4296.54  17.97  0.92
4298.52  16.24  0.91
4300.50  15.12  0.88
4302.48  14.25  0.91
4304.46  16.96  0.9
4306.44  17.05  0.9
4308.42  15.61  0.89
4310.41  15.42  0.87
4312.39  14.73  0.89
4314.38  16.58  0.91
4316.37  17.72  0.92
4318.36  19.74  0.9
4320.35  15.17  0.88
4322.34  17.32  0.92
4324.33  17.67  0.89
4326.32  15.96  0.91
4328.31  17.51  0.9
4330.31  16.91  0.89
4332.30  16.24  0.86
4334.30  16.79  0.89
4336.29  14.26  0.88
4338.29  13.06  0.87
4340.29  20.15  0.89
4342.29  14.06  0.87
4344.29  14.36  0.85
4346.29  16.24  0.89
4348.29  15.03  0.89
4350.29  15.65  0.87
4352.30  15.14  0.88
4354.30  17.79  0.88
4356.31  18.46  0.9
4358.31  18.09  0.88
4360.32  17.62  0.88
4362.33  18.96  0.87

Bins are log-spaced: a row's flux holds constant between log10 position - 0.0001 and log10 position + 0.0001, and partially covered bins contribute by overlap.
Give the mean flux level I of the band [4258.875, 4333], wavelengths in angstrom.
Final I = 17.3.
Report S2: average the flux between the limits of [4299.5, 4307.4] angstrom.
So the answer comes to 15.9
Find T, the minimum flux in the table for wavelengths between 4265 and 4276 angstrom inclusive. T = 16.44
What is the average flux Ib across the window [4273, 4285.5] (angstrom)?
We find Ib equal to 18.4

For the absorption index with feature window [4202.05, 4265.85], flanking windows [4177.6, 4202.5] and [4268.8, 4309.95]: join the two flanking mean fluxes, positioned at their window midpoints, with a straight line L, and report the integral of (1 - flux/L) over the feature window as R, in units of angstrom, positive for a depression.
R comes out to -3.3 angstrom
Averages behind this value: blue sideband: 17.8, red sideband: 17.2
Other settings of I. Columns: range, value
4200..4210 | 18.4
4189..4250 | 18.3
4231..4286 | 18.4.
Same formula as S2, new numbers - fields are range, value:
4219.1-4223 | 18.1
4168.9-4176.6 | 16.5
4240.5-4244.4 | 19.6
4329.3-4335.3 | 16.6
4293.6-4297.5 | 17.6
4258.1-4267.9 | 18.7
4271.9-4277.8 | 18.5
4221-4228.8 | 17.7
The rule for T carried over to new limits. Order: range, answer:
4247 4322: 14.25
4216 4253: 17.19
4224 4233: 17.53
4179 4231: 15.6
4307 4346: 13.06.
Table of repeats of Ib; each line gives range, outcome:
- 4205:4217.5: 18.6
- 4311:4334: 16.8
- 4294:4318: 16.3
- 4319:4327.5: 16.7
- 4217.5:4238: 18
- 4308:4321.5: 16.5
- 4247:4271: 18.4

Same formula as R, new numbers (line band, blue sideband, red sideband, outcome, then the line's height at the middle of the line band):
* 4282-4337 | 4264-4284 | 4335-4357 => 1.23 angstrom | 17.1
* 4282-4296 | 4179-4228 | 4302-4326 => -0.63 angstrom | 16.9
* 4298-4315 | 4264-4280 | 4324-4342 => 1.47 angstrom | 17.2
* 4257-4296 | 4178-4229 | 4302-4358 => -2.31 angstrom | 17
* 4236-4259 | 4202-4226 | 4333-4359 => -1.24 angstrom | 17.7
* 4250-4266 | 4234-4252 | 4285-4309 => -0.27 angstrom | 18.1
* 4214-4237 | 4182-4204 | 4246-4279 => 0.16 angstrom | 18.1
